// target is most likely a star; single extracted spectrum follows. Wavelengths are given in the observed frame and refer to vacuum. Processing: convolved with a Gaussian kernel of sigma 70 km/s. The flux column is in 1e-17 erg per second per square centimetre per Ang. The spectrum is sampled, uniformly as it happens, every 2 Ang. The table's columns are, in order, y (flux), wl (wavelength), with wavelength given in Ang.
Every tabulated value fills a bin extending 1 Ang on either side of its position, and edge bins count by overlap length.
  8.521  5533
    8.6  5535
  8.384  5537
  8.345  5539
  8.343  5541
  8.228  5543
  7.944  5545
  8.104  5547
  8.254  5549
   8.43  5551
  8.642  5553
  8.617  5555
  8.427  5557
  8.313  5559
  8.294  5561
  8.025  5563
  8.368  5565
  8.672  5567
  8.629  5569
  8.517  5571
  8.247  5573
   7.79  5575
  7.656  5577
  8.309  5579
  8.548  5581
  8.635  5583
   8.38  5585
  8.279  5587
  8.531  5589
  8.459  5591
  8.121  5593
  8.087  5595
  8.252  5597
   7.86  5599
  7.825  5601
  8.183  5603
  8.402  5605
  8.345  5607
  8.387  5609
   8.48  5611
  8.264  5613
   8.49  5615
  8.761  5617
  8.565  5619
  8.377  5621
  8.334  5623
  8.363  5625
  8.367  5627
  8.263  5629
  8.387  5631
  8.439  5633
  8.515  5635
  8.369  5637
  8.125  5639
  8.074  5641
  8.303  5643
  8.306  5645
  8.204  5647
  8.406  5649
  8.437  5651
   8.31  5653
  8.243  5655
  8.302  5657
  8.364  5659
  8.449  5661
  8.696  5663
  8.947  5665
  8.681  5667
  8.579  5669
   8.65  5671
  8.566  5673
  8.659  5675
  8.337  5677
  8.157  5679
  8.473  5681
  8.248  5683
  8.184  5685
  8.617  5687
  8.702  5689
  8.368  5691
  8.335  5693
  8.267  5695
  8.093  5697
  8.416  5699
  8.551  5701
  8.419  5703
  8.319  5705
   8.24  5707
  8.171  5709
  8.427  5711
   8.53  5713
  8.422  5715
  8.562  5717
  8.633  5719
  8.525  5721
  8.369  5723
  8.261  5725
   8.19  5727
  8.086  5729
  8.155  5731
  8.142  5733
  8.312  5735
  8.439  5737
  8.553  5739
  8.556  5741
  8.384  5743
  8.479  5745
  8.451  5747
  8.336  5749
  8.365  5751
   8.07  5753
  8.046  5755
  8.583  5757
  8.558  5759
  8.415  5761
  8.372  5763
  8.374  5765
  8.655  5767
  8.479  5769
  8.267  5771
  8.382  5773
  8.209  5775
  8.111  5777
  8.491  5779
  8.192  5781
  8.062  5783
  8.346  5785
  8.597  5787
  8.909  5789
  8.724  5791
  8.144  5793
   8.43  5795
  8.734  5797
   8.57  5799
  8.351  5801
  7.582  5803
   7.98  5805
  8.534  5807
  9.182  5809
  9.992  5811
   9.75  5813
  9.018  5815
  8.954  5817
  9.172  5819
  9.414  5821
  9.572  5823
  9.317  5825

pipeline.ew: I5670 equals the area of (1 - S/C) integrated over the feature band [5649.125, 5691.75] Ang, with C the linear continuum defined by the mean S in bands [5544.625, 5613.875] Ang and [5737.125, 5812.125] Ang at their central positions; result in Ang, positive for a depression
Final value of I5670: -0.5 Ang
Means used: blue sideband 8.3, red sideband 8.45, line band 8.47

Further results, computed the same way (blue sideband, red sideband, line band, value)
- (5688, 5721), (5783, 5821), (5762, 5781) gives 0.6 Ang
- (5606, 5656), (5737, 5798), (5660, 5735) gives -0.3 Ang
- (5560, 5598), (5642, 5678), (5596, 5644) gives 0.4 Ang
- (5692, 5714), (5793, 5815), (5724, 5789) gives 1.4 Ang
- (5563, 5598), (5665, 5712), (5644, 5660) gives 0.1 Ang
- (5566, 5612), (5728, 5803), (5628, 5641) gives 0.0 Ang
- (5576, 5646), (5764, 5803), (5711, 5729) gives -0.1 Ang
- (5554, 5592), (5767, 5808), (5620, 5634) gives 0.0 Ang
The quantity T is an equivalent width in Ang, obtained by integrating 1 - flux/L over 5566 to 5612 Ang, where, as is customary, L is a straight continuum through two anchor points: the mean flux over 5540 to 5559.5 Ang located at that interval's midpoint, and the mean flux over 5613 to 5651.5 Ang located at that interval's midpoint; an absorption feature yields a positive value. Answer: 0.3 Ang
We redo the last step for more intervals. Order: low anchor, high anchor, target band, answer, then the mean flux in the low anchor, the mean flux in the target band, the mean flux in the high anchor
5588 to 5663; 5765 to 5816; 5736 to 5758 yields 0.3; 8.33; 8.39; 8.54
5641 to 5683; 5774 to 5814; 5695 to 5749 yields 0.7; 8.44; 8.37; 8.54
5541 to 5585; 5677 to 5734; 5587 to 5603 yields 0.3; 8.32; 8.17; 8.35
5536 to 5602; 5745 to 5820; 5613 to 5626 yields -0.2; 8.29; 8.46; 8.52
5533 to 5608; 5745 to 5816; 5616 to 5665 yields -0.1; 8.3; 8.38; 8.49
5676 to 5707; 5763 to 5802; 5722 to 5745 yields 0.2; 8.36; 8.32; 8.42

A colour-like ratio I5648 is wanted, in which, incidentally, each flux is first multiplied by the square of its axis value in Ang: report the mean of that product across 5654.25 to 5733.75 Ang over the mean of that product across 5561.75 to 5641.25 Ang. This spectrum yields 1.04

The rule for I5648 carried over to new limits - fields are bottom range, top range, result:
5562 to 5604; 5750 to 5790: 1.08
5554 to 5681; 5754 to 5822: 1.09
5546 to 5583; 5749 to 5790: 1.08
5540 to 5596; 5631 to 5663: 1.03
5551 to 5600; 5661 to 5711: 1.06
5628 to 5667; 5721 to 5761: 1.03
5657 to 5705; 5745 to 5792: 1.02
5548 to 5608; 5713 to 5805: 1.07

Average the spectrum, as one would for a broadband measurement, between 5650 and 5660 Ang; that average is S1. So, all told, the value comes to 8.33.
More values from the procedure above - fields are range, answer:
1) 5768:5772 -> 8.37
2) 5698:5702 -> 8.48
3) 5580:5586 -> 8.52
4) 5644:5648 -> 8.25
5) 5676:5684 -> 8.3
